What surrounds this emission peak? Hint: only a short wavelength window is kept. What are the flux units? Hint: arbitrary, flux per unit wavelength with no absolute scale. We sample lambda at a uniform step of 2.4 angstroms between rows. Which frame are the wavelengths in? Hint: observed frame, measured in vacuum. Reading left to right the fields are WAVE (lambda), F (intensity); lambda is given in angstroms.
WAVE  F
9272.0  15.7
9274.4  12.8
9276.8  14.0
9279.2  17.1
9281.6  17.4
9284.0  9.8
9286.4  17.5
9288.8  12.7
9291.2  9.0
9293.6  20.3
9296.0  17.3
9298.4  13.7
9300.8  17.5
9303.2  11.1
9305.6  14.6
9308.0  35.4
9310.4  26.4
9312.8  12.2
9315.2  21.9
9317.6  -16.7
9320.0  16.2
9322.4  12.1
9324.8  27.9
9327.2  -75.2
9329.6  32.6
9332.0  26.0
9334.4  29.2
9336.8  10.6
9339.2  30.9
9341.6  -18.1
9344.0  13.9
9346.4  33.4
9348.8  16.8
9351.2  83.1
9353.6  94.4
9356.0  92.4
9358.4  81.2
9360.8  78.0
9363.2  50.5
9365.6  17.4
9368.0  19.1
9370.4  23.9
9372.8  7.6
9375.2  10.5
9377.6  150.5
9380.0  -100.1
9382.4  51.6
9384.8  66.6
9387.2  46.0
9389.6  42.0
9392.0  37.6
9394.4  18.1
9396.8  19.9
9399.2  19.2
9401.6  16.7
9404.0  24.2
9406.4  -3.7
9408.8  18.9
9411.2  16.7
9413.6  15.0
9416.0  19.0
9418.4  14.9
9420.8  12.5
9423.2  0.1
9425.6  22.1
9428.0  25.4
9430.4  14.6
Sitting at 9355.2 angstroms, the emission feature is H-alpha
